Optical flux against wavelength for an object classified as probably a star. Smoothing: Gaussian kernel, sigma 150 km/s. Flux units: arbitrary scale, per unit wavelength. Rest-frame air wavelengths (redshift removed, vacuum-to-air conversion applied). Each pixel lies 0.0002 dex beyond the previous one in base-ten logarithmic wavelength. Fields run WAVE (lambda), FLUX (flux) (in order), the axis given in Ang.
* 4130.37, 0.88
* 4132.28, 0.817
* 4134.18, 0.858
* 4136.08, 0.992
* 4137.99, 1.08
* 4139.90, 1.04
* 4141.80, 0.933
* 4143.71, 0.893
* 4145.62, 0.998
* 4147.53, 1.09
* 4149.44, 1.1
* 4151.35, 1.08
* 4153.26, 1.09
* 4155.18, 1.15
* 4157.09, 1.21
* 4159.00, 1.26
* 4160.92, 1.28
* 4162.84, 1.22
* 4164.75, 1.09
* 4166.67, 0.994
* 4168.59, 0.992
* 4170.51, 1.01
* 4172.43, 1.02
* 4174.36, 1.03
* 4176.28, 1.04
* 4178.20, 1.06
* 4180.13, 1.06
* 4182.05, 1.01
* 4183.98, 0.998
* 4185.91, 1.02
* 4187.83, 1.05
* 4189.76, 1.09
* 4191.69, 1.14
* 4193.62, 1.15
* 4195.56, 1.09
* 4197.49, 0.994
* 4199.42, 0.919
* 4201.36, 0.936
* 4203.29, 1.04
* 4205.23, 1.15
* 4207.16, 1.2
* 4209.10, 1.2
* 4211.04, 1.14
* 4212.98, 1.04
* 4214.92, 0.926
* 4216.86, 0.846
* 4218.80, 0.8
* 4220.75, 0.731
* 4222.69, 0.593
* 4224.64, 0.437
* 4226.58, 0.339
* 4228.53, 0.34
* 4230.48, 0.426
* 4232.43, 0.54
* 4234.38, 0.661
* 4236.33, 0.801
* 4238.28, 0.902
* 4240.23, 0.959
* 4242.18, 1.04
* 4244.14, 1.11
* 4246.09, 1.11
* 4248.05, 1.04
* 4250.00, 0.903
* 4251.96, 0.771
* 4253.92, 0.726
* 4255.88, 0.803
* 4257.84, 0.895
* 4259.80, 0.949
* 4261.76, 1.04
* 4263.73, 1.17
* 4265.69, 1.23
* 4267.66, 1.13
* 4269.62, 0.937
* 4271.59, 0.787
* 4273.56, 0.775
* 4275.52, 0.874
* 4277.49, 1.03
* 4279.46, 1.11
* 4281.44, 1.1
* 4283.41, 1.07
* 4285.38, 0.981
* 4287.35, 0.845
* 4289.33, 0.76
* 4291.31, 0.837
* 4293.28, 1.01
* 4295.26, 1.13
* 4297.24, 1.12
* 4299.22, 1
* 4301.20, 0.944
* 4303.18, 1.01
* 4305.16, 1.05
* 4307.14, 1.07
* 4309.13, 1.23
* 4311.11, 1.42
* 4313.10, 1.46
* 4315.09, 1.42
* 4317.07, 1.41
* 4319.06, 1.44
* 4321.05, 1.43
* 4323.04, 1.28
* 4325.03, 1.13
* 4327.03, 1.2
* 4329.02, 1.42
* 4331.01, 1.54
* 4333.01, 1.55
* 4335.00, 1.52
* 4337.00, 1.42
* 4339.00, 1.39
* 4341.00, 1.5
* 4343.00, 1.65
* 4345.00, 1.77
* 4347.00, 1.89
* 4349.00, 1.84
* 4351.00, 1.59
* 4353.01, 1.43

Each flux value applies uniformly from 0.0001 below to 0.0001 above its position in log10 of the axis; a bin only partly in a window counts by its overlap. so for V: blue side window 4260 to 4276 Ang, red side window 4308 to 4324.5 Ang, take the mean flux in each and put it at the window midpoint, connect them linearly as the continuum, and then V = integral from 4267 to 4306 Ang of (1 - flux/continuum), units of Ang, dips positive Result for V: 5.6 Ang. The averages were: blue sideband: 0.995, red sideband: 1.38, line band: 0.974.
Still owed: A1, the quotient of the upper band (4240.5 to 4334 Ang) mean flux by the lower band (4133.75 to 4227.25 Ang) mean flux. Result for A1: 1.08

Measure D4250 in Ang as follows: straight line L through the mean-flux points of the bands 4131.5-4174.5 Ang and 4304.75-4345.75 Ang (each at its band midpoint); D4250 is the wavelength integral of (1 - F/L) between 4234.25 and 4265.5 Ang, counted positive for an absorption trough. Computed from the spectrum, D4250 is 7.6 Ang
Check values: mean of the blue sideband 1.05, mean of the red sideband 1.4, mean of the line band 0.945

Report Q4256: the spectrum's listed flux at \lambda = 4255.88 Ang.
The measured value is 0.803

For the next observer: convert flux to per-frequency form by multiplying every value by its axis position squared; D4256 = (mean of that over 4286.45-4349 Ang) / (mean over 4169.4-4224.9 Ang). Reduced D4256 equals 1.4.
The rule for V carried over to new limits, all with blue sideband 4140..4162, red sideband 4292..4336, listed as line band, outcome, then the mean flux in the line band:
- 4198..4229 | 7.9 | 0.862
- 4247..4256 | 2.6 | 0.855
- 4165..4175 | 0.9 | 1.01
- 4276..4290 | 2.8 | 0.986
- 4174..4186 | 1.0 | 1.03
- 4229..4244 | 5.3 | 0.767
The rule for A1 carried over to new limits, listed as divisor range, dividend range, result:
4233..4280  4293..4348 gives 1.42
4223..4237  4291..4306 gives 2.03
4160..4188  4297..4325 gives 1.17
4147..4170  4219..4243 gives 0.58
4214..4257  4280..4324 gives 1.49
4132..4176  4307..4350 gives 1.38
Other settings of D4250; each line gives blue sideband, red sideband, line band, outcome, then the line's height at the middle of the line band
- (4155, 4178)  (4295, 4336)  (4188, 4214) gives 1.4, 1.15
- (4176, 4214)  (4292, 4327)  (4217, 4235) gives 9.0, 1.1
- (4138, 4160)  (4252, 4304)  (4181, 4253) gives 8.3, 1.02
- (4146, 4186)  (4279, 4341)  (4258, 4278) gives 3.2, 1.17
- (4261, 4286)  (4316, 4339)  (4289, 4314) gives 2.7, 1.21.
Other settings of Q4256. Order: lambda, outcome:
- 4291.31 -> 0.837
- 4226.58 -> 0.339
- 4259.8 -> 0.949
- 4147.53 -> 1.09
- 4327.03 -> 1.2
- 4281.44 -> 1.1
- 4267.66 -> 1.13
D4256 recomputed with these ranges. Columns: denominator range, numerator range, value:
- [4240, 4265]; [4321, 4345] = 1.54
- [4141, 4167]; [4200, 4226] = 0.85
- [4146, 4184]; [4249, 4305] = 0.93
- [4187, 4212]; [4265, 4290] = 0.93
